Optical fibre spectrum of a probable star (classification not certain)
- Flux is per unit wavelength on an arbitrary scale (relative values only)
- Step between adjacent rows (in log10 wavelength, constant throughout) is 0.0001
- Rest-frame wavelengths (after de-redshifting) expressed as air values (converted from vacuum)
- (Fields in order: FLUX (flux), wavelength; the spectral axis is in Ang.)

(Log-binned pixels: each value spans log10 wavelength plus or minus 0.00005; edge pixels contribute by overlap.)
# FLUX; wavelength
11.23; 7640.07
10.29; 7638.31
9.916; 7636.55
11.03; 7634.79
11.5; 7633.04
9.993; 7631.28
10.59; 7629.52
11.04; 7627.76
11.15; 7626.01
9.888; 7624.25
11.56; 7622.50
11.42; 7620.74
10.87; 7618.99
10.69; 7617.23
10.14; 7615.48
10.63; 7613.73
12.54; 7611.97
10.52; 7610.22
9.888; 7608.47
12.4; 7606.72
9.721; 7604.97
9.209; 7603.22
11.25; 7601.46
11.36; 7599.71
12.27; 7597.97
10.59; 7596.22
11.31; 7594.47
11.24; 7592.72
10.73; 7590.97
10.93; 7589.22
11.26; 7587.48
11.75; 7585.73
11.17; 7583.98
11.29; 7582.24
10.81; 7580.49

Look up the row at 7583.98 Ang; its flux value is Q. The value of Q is 11.17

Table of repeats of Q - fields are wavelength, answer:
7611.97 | 12.54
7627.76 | 11.04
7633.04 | 11.5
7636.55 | 9.916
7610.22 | 10.52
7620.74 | 11.42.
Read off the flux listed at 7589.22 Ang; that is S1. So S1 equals 10.93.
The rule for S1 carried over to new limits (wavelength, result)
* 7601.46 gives 11.25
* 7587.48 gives 11.26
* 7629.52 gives 10.59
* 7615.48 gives 10.14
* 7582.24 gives 11.29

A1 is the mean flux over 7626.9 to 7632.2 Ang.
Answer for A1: 10.5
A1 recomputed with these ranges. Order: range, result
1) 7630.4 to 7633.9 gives 10.7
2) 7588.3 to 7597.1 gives 11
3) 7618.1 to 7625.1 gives 10.9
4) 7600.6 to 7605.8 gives 10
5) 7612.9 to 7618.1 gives 10.5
